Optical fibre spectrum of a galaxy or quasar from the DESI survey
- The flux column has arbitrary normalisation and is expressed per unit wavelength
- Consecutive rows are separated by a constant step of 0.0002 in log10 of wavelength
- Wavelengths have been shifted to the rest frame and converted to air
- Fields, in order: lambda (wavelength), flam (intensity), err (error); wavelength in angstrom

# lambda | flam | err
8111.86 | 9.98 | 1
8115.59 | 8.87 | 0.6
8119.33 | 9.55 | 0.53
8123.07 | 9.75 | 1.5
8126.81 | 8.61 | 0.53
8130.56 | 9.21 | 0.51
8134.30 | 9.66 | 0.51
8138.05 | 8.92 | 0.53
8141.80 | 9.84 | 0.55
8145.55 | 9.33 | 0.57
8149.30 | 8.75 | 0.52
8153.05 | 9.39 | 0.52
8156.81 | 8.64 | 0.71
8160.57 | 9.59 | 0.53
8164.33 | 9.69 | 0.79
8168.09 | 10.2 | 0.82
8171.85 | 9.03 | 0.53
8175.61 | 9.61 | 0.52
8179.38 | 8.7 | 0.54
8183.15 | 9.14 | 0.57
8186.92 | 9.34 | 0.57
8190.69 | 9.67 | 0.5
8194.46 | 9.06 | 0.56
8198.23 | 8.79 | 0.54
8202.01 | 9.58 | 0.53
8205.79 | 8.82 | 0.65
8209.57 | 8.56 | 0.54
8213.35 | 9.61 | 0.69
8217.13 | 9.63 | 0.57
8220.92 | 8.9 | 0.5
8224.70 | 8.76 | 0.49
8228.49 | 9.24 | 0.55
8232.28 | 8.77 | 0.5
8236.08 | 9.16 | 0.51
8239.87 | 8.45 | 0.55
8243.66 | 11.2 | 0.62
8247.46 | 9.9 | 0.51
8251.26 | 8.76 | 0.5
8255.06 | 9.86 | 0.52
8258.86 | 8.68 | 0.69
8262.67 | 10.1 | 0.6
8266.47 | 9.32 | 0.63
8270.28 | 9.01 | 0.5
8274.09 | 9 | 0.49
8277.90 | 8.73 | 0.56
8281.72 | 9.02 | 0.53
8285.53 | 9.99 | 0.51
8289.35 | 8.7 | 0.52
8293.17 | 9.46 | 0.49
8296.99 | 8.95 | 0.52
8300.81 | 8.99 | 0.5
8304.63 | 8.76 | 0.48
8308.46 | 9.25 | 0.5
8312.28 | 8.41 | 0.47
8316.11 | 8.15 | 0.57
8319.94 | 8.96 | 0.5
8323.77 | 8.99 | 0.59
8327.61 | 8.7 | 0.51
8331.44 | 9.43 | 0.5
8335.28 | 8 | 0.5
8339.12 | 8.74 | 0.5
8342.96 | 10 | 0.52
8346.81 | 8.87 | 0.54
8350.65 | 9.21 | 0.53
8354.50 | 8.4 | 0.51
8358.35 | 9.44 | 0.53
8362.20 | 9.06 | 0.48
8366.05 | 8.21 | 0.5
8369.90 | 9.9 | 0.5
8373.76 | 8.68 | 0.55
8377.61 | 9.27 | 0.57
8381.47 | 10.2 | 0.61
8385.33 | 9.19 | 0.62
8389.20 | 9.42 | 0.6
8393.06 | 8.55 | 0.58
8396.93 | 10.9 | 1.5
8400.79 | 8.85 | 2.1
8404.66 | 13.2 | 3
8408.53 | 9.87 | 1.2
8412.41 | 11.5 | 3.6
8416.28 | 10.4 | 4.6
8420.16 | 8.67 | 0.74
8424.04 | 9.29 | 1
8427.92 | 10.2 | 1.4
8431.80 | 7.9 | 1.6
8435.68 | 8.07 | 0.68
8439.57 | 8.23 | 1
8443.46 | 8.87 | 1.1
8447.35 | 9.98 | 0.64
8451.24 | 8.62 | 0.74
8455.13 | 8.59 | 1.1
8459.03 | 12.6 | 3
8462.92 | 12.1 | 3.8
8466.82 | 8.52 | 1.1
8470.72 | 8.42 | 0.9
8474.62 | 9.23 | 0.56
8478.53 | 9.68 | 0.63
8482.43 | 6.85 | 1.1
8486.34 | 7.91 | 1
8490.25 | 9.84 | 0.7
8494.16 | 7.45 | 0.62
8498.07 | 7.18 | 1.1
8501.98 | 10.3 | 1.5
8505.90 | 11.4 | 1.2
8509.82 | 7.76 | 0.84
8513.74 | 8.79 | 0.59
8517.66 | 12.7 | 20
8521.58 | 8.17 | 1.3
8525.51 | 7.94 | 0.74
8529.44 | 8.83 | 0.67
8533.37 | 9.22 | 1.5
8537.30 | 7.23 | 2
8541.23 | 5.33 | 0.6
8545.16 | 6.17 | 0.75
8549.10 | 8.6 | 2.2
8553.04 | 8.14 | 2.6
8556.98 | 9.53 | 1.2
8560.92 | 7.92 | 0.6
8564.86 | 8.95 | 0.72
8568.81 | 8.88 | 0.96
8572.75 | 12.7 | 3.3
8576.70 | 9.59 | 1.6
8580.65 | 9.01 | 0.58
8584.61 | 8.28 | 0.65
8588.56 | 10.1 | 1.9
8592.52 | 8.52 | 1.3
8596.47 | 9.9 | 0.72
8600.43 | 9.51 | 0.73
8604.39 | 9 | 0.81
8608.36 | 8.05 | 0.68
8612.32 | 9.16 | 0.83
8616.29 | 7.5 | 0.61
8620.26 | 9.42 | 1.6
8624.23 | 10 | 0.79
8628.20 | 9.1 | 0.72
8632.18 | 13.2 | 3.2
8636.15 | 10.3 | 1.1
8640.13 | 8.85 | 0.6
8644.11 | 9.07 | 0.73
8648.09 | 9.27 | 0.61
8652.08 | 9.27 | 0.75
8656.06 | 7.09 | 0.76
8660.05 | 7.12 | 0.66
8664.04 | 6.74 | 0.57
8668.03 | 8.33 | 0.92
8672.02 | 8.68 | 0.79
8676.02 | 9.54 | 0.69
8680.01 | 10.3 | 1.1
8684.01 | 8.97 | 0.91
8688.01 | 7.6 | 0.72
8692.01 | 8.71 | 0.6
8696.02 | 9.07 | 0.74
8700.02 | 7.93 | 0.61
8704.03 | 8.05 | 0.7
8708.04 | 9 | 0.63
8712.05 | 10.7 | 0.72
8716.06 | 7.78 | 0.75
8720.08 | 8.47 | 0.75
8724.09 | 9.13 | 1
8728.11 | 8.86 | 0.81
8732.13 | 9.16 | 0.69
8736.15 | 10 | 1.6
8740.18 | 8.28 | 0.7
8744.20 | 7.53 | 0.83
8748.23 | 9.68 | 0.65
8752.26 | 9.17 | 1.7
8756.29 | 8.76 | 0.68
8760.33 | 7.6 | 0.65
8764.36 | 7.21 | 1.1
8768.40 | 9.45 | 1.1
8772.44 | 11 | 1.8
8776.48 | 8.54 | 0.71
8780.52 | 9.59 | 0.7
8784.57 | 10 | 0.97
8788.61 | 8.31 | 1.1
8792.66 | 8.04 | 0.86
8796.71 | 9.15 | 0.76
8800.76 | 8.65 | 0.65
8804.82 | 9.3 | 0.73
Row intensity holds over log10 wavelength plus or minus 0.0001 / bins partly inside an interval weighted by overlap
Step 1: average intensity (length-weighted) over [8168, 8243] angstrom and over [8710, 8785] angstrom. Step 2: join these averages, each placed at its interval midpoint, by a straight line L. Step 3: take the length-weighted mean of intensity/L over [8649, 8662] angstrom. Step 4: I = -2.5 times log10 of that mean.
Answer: 0.136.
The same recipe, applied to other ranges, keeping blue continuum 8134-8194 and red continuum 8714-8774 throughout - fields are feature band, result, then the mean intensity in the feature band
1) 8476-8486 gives 0.10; 8.26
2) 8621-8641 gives -0.16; 10.3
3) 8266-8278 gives 0.02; 9.02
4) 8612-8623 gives 0.02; 8.71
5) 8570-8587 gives -0.11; 9.85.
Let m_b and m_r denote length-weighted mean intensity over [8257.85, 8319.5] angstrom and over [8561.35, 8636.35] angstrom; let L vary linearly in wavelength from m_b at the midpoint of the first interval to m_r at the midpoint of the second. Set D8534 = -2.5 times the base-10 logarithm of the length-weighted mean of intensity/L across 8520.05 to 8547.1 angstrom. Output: 0.24 mag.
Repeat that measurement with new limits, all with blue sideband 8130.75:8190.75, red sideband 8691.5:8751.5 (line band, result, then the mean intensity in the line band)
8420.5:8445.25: 0.04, 8.75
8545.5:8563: 0.08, 8.33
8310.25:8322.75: 0.08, 8.55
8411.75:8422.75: -0.10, 9.98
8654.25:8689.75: 0.08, 8.27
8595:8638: -0.07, 9.55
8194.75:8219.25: 0.02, 9.16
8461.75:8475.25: -0.05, 9.45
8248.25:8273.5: -0.01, 9.3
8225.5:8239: 0.03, 8.98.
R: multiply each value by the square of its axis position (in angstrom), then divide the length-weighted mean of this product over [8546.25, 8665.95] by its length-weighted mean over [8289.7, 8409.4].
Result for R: 1.05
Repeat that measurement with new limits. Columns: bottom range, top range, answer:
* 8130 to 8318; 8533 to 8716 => 1.06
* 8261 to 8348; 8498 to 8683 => 1.06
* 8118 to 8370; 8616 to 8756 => 1.08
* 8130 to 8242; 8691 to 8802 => 1.10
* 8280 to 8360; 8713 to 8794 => 1.09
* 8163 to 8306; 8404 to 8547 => 1.04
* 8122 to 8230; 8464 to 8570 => 1.01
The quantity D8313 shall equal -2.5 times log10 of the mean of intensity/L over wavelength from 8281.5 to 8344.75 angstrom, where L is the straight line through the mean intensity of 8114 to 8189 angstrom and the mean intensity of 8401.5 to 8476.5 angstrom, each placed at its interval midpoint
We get 0.06 mag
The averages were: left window 9.29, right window 9.68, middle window 8.97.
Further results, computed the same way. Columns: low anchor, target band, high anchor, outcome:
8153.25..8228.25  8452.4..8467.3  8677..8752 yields -0.167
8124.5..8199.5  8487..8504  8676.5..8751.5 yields 0.047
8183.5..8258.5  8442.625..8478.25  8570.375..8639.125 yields -0.025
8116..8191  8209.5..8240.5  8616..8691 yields 0.025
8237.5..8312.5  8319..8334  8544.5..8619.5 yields 0.026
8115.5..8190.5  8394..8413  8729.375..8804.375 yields -0.170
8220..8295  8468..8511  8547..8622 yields 0.048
